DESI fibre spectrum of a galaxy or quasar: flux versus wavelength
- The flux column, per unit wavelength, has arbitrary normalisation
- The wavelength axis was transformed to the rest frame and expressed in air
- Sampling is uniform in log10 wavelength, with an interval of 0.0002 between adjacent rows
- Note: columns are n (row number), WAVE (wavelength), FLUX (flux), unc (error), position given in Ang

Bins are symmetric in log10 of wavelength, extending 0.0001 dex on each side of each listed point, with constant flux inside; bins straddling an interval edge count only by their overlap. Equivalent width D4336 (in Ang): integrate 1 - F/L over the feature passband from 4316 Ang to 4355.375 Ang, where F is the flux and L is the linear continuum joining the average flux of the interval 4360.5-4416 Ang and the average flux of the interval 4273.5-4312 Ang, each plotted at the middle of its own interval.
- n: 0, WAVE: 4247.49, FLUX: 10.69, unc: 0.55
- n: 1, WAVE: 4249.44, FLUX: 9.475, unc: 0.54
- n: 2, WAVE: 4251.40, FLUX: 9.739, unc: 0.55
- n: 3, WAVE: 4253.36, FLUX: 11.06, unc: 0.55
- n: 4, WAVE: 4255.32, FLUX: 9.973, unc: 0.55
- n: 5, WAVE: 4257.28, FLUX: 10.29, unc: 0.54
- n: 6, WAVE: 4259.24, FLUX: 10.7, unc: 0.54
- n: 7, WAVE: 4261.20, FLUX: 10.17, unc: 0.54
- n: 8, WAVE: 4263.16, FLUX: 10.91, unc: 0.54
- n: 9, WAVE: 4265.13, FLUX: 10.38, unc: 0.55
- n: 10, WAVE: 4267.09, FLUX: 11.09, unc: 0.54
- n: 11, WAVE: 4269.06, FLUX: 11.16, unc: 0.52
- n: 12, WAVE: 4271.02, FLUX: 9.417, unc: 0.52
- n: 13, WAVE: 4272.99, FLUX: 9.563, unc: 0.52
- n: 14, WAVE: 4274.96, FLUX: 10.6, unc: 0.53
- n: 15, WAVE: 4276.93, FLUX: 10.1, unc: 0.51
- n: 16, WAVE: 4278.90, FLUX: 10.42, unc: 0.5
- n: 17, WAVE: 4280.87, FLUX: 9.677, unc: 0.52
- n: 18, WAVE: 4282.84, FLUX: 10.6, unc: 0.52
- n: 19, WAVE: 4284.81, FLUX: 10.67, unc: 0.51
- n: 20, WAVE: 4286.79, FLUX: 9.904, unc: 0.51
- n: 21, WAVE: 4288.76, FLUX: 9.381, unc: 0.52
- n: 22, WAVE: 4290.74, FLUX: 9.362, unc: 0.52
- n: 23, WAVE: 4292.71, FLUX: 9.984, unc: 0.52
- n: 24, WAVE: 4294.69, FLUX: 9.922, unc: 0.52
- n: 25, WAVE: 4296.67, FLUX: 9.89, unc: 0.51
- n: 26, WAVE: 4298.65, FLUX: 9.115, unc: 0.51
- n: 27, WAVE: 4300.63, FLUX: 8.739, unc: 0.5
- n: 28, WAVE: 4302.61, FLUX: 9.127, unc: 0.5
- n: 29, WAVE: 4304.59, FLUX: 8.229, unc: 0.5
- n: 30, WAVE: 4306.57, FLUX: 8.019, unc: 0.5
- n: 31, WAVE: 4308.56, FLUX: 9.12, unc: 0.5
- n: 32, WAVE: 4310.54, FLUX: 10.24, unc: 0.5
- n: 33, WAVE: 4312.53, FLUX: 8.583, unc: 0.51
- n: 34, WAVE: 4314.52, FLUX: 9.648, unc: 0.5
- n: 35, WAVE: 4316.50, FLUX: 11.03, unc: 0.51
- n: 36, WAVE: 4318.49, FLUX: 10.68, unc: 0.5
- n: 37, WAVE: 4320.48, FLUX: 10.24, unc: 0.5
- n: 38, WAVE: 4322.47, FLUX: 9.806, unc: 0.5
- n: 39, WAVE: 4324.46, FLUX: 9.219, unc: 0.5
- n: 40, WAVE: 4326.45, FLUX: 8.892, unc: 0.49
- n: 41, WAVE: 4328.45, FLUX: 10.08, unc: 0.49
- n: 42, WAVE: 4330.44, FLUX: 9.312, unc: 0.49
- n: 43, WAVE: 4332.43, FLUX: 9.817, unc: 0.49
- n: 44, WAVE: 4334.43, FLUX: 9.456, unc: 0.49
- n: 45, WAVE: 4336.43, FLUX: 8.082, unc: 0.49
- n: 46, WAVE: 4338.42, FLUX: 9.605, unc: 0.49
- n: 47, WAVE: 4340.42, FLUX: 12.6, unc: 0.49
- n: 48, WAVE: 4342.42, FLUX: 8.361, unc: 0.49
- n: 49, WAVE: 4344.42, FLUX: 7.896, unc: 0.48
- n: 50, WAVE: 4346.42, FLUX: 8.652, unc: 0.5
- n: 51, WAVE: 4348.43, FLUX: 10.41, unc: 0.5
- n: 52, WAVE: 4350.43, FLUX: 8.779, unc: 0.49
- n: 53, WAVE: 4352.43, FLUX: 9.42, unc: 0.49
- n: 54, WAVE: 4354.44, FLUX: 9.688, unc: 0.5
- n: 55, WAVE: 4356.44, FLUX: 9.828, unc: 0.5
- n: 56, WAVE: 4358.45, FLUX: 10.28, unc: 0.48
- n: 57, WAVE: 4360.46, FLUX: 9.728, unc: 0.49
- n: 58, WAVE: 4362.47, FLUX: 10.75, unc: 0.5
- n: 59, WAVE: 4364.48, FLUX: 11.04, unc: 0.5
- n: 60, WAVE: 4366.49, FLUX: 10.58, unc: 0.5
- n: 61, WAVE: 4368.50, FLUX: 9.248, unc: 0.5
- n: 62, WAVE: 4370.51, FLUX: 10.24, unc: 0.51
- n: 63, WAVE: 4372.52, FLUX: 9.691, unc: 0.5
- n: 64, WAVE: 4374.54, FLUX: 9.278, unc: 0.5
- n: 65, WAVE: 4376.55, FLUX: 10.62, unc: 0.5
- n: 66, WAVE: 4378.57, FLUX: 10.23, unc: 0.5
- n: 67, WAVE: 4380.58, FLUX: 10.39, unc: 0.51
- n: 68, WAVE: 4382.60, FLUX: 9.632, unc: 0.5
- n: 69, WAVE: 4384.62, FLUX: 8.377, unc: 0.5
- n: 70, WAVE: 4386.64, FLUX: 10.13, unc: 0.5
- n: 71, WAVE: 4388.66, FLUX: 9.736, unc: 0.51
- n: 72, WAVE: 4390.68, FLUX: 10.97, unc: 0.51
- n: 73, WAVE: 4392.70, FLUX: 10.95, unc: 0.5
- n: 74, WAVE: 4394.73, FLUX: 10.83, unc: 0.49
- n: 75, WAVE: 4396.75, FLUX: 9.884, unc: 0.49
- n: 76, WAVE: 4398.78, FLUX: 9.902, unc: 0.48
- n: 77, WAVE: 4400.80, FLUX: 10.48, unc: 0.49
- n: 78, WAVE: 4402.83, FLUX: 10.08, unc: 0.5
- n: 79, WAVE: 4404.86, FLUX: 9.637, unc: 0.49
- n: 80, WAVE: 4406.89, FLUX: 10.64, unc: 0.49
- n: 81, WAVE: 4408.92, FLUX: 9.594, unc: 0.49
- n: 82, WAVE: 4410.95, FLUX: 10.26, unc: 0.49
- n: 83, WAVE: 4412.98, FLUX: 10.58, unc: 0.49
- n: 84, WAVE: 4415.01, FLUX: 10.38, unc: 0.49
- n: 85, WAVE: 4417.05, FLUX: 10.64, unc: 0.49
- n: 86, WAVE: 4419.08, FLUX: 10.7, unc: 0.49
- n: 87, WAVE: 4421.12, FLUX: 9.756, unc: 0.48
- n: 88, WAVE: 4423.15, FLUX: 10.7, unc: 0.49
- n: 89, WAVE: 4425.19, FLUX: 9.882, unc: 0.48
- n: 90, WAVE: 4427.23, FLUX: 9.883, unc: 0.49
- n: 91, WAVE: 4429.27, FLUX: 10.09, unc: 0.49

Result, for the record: 1.1 Ang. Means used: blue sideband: 9.62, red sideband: 10.1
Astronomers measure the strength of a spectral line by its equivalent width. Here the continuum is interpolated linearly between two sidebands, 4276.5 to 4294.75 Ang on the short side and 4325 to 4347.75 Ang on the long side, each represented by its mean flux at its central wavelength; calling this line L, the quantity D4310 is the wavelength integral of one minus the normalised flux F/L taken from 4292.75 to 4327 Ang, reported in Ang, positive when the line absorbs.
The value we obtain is 0.8 Ang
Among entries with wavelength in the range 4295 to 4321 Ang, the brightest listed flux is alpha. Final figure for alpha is 11.03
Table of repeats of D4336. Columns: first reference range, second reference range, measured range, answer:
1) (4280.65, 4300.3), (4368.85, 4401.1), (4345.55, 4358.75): 0.6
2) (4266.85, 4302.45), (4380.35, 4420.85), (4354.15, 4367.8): -0.3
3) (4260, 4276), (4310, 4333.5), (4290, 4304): 0.9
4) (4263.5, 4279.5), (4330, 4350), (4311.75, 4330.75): -0.2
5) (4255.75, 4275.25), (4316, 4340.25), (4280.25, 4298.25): 0.4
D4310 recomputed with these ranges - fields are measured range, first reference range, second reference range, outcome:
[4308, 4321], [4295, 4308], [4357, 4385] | -1.2 Ang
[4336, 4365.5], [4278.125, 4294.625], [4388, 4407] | 1.4 Ang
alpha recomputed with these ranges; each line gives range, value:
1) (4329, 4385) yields 12.6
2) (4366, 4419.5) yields 10.97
